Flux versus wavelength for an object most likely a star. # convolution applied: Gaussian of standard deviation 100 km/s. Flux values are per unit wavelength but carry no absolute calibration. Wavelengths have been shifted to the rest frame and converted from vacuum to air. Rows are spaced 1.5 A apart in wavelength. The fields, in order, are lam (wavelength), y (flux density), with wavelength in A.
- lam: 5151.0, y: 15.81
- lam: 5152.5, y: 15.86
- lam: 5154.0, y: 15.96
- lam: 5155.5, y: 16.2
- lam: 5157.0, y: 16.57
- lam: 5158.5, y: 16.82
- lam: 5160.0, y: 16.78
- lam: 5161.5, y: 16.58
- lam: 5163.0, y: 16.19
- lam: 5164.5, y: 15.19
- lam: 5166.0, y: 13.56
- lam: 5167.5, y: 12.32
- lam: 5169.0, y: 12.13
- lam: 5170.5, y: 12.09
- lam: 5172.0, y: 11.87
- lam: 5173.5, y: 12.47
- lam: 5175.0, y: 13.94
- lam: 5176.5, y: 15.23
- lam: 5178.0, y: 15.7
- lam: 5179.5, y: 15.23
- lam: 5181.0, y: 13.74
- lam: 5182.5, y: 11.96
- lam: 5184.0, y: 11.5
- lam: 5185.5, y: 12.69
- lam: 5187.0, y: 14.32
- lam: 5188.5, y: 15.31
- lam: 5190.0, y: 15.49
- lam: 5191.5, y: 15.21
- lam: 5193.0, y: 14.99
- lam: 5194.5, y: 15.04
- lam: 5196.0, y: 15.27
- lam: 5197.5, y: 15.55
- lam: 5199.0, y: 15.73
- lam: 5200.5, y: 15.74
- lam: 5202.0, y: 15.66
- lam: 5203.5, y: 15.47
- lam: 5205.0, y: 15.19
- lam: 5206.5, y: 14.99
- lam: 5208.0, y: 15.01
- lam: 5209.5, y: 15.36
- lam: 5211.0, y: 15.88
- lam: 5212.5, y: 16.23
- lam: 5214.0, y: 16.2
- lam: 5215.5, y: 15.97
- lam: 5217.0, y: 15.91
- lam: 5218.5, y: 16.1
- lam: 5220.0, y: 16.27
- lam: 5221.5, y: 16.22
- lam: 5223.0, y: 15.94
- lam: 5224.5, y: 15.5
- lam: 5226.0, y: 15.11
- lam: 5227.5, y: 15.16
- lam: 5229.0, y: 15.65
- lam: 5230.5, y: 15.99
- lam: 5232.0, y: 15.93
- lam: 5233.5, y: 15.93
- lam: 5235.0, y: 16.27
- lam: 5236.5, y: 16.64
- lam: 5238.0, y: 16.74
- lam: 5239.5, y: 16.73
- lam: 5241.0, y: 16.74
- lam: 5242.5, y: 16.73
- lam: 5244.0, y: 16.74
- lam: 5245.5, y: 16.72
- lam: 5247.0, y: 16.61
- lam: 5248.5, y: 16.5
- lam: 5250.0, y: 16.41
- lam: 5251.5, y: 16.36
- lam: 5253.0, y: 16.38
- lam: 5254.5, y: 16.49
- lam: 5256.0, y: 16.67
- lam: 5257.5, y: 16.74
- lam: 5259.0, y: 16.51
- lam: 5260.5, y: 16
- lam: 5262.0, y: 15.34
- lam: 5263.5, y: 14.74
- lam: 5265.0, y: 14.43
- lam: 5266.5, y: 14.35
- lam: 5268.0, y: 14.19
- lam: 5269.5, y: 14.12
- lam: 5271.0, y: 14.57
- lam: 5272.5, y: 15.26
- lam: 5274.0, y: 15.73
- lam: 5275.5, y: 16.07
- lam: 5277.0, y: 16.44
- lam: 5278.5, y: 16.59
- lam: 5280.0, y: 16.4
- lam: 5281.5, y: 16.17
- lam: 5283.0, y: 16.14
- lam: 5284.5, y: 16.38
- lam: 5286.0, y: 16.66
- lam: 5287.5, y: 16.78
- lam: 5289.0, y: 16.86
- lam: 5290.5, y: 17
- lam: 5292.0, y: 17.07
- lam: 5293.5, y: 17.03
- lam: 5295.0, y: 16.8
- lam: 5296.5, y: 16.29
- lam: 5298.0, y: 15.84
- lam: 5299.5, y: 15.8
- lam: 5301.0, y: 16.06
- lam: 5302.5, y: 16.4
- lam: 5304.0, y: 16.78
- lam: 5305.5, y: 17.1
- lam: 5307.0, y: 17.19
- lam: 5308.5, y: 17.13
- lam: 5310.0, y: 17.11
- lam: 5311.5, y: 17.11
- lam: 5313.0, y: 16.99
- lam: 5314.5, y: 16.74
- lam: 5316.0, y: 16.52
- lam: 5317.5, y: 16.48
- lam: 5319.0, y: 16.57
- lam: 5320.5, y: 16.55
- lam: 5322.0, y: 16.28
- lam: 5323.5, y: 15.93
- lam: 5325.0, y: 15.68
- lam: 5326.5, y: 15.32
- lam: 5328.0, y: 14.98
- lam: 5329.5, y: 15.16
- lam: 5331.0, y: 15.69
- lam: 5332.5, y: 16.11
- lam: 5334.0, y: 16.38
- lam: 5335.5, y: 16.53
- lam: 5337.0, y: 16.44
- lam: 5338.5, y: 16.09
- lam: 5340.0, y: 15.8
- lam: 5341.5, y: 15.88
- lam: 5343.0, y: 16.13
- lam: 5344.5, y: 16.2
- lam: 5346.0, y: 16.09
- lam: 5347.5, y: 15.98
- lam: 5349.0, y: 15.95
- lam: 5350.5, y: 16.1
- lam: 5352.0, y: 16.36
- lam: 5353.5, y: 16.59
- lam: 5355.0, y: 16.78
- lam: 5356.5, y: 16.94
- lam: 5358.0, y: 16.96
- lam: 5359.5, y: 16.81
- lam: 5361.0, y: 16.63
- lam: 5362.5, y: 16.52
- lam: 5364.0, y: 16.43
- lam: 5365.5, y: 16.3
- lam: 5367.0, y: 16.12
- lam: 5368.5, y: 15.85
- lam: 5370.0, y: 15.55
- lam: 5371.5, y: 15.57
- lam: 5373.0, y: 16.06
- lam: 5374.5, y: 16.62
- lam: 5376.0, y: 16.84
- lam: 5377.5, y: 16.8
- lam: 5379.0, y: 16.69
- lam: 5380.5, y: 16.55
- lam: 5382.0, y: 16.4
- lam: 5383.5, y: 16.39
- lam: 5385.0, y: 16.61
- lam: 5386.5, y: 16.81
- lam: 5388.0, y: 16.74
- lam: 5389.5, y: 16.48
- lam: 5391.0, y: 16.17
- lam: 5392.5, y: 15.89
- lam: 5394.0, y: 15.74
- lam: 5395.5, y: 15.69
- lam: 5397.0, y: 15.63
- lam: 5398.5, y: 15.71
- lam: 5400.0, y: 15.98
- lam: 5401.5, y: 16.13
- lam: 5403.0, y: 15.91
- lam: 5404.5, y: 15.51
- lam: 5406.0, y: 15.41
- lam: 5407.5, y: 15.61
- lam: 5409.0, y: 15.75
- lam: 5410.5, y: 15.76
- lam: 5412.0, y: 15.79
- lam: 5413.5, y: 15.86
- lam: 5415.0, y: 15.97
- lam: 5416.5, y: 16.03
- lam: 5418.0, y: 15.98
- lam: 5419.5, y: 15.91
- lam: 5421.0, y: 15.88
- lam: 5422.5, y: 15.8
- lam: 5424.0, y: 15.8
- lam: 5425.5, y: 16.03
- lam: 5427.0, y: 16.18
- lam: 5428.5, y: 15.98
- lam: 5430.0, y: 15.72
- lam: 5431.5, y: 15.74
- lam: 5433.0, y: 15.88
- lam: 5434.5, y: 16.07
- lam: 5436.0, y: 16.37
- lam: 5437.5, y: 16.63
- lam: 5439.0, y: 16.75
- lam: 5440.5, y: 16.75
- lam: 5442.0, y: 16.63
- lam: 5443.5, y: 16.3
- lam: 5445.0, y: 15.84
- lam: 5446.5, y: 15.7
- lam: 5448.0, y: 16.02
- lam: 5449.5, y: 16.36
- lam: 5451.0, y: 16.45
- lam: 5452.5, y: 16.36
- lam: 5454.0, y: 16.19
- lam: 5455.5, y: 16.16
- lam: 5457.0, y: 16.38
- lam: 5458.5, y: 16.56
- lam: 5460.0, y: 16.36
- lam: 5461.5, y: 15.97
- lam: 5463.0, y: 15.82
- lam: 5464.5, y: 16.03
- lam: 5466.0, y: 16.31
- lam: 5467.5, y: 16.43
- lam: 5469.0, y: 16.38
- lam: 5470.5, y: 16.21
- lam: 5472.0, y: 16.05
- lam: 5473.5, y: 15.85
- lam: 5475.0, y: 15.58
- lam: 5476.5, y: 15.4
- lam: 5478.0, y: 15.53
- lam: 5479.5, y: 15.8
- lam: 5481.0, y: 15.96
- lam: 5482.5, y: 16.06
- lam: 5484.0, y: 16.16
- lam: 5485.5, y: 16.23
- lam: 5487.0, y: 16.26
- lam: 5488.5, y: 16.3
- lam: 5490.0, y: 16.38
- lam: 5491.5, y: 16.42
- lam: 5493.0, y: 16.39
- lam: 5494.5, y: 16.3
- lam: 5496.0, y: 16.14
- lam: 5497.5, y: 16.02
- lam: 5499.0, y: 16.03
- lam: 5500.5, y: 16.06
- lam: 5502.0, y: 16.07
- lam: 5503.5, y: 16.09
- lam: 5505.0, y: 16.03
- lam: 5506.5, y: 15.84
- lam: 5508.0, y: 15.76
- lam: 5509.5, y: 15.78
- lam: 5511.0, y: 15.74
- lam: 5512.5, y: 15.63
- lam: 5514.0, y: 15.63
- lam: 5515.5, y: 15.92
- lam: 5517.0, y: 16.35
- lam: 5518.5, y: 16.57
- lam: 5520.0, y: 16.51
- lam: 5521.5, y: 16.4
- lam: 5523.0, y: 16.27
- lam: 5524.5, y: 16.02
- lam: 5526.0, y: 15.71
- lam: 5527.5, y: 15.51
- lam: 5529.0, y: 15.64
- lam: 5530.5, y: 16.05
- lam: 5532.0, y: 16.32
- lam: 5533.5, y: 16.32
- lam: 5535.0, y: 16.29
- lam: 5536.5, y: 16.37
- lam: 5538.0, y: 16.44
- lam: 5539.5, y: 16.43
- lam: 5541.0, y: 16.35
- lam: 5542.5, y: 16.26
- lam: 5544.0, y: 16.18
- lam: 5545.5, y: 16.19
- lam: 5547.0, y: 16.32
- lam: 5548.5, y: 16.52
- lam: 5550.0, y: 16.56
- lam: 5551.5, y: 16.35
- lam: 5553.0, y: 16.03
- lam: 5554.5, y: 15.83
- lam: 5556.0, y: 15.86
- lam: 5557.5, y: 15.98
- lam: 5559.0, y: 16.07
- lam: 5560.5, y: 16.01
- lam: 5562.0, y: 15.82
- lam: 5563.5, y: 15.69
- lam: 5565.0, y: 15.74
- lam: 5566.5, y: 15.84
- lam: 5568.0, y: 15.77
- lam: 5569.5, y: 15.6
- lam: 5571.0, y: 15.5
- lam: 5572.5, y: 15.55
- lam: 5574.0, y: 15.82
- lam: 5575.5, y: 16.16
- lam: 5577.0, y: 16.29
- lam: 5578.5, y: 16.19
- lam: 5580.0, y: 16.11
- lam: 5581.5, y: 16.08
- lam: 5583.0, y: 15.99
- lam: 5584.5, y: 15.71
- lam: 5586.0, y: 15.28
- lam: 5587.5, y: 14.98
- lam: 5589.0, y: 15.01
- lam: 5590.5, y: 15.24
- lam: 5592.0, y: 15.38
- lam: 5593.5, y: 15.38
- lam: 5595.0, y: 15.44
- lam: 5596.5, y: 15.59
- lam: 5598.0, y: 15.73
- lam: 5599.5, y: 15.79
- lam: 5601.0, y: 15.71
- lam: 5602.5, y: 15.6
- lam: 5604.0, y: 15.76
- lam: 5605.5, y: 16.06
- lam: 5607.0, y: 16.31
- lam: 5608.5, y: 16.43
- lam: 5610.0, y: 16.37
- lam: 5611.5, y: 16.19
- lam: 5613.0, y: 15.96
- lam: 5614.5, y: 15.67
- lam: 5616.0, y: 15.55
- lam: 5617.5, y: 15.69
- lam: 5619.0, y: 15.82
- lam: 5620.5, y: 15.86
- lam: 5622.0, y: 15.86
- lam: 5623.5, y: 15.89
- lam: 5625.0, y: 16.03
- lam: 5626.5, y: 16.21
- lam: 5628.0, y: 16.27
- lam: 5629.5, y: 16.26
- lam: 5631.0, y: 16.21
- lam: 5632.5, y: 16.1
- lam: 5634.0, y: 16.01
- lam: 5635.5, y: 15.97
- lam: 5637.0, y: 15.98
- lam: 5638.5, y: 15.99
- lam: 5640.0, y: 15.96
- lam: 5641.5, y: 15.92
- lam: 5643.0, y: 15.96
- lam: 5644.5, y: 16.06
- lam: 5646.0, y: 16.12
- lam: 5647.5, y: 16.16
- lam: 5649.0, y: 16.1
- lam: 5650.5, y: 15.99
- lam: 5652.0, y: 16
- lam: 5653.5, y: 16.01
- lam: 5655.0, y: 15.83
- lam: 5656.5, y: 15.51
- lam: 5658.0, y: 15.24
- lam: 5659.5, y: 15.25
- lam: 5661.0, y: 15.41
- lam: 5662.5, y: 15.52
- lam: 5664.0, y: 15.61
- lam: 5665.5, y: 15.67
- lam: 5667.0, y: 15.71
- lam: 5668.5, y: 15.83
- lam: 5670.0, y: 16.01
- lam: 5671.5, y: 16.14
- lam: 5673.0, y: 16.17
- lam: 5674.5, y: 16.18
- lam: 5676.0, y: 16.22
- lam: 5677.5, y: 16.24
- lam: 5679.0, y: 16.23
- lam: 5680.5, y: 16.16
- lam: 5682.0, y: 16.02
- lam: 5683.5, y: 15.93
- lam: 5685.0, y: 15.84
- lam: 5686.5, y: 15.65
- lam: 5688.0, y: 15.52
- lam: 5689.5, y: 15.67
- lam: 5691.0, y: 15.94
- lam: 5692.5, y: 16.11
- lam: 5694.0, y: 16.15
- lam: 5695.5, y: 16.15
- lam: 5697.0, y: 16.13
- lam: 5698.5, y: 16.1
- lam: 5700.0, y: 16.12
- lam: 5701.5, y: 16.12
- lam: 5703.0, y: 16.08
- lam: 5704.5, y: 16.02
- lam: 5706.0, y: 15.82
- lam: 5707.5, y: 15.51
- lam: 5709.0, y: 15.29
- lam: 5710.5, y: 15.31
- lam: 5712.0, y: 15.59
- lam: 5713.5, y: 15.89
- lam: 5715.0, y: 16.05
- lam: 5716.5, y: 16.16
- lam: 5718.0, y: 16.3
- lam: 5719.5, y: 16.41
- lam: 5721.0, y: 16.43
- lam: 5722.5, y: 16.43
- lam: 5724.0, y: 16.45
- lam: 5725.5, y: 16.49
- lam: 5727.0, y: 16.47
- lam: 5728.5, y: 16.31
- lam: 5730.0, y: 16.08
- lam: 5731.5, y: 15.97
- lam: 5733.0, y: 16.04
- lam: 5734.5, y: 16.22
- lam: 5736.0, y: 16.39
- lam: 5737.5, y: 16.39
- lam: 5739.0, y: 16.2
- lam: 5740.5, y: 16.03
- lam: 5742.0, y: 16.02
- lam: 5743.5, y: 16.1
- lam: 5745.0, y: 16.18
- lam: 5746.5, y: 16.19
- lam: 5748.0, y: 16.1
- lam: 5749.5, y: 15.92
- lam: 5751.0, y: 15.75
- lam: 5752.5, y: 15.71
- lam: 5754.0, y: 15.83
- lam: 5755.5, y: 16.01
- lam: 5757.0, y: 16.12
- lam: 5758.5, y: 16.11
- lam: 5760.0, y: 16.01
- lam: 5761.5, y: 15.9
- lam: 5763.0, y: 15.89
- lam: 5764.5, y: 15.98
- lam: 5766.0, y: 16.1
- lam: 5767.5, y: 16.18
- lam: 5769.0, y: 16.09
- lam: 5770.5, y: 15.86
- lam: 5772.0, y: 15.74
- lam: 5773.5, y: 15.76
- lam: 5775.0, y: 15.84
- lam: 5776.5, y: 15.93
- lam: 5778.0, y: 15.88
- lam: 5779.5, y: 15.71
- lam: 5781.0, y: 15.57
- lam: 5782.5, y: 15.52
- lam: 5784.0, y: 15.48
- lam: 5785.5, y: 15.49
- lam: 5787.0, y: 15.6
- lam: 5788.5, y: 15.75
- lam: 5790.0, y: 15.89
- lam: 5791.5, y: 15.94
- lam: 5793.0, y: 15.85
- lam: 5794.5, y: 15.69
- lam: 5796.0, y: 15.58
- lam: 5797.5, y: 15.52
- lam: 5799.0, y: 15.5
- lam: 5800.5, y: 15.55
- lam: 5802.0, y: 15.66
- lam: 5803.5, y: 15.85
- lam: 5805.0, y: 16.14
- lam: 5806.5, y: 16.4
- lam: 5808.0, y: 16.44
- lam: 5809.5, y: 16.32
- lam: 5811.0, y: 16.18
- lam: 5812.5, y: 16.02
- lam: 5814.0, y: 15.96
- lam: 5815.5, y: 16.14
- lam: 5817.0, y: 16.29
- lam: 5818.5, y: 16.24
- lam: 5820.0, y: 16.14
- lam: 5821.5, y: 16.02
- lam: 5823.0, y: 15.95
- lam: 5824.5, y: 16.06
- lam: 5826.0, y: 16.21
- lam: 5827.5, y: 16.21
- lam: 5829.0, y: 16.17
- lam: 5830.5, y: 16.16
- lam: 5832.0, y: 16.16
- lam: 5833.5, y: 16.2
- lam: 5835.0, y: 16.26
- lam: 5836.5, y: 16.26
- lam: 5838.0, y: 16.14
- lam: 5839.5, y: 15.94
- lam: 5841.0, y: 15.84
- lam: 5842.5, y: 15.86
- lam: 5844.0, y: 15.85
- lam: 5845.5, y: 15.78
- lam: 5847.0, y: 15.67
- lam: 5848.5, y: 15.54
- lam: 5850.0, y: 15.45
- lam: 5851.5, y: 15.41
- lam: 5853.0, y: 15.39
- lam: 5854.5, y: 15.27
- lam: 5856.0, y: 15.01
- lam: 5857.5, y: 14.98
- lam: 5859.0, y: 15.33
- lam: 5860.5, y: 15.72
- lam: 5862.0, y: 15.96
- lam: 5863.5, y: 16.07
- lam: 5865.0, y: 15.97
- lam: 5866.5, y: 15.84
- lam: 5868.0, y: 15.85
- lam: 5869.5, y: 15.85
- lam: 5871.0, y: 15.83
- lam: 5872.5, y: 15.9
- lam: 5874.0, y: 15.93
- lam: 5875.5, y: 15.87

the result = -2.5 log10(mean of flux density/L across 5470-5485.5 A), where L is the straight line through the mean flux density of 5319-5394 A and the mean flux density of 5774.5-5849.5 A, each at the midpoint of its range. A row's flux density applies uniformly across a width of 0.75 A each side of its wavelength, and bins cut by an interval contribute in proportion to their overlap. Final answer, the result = 0.02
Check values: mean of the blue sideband 16.2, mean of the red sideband 15.9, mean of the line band 15.9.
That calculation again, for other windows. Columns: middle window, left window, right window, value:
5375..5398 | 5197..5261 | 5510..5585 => -0.02 mag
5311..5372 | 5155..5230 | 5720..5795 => -0.07 mag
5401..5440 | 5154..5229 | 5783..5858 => -0.04 mag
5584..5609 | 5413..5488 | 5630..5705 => 0.03 mag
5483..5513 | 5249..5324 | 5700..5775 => 0.00 mag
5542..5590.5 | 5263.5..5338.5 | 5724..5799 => 0.01 mag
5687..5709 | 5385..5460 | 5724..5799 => 0.00 mag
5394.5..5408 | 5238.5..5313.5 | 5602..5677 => 0.03 mag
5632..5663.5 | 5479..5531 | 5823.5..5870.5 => 0.01 mag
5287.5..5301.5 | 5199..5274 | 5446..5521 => -0.04 mag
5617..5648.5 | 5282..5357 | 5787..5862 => 0.00 mag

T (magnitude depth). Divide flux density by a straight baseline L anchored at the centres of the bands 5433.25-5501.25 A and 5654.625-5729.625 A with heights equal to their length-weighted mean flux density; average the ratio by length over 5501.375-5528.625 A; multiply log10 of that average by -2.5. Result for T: 0.01 mag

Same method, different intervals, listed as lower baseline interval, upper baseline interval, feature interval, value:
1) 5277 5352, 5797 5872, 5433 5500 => 0.00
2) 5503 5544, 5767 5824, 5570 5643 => 0.01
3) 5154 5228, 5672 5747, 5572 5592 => 0.01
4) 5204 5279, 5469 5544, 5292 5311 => -0.05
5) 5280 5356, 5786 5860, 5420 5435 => 0.02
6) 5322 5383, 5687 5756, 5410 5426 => 0.02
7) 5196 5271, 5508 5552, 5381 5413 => 0.00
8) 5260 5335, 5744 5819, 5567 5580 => 0.01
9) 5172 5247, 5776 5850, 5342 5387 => -0.06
